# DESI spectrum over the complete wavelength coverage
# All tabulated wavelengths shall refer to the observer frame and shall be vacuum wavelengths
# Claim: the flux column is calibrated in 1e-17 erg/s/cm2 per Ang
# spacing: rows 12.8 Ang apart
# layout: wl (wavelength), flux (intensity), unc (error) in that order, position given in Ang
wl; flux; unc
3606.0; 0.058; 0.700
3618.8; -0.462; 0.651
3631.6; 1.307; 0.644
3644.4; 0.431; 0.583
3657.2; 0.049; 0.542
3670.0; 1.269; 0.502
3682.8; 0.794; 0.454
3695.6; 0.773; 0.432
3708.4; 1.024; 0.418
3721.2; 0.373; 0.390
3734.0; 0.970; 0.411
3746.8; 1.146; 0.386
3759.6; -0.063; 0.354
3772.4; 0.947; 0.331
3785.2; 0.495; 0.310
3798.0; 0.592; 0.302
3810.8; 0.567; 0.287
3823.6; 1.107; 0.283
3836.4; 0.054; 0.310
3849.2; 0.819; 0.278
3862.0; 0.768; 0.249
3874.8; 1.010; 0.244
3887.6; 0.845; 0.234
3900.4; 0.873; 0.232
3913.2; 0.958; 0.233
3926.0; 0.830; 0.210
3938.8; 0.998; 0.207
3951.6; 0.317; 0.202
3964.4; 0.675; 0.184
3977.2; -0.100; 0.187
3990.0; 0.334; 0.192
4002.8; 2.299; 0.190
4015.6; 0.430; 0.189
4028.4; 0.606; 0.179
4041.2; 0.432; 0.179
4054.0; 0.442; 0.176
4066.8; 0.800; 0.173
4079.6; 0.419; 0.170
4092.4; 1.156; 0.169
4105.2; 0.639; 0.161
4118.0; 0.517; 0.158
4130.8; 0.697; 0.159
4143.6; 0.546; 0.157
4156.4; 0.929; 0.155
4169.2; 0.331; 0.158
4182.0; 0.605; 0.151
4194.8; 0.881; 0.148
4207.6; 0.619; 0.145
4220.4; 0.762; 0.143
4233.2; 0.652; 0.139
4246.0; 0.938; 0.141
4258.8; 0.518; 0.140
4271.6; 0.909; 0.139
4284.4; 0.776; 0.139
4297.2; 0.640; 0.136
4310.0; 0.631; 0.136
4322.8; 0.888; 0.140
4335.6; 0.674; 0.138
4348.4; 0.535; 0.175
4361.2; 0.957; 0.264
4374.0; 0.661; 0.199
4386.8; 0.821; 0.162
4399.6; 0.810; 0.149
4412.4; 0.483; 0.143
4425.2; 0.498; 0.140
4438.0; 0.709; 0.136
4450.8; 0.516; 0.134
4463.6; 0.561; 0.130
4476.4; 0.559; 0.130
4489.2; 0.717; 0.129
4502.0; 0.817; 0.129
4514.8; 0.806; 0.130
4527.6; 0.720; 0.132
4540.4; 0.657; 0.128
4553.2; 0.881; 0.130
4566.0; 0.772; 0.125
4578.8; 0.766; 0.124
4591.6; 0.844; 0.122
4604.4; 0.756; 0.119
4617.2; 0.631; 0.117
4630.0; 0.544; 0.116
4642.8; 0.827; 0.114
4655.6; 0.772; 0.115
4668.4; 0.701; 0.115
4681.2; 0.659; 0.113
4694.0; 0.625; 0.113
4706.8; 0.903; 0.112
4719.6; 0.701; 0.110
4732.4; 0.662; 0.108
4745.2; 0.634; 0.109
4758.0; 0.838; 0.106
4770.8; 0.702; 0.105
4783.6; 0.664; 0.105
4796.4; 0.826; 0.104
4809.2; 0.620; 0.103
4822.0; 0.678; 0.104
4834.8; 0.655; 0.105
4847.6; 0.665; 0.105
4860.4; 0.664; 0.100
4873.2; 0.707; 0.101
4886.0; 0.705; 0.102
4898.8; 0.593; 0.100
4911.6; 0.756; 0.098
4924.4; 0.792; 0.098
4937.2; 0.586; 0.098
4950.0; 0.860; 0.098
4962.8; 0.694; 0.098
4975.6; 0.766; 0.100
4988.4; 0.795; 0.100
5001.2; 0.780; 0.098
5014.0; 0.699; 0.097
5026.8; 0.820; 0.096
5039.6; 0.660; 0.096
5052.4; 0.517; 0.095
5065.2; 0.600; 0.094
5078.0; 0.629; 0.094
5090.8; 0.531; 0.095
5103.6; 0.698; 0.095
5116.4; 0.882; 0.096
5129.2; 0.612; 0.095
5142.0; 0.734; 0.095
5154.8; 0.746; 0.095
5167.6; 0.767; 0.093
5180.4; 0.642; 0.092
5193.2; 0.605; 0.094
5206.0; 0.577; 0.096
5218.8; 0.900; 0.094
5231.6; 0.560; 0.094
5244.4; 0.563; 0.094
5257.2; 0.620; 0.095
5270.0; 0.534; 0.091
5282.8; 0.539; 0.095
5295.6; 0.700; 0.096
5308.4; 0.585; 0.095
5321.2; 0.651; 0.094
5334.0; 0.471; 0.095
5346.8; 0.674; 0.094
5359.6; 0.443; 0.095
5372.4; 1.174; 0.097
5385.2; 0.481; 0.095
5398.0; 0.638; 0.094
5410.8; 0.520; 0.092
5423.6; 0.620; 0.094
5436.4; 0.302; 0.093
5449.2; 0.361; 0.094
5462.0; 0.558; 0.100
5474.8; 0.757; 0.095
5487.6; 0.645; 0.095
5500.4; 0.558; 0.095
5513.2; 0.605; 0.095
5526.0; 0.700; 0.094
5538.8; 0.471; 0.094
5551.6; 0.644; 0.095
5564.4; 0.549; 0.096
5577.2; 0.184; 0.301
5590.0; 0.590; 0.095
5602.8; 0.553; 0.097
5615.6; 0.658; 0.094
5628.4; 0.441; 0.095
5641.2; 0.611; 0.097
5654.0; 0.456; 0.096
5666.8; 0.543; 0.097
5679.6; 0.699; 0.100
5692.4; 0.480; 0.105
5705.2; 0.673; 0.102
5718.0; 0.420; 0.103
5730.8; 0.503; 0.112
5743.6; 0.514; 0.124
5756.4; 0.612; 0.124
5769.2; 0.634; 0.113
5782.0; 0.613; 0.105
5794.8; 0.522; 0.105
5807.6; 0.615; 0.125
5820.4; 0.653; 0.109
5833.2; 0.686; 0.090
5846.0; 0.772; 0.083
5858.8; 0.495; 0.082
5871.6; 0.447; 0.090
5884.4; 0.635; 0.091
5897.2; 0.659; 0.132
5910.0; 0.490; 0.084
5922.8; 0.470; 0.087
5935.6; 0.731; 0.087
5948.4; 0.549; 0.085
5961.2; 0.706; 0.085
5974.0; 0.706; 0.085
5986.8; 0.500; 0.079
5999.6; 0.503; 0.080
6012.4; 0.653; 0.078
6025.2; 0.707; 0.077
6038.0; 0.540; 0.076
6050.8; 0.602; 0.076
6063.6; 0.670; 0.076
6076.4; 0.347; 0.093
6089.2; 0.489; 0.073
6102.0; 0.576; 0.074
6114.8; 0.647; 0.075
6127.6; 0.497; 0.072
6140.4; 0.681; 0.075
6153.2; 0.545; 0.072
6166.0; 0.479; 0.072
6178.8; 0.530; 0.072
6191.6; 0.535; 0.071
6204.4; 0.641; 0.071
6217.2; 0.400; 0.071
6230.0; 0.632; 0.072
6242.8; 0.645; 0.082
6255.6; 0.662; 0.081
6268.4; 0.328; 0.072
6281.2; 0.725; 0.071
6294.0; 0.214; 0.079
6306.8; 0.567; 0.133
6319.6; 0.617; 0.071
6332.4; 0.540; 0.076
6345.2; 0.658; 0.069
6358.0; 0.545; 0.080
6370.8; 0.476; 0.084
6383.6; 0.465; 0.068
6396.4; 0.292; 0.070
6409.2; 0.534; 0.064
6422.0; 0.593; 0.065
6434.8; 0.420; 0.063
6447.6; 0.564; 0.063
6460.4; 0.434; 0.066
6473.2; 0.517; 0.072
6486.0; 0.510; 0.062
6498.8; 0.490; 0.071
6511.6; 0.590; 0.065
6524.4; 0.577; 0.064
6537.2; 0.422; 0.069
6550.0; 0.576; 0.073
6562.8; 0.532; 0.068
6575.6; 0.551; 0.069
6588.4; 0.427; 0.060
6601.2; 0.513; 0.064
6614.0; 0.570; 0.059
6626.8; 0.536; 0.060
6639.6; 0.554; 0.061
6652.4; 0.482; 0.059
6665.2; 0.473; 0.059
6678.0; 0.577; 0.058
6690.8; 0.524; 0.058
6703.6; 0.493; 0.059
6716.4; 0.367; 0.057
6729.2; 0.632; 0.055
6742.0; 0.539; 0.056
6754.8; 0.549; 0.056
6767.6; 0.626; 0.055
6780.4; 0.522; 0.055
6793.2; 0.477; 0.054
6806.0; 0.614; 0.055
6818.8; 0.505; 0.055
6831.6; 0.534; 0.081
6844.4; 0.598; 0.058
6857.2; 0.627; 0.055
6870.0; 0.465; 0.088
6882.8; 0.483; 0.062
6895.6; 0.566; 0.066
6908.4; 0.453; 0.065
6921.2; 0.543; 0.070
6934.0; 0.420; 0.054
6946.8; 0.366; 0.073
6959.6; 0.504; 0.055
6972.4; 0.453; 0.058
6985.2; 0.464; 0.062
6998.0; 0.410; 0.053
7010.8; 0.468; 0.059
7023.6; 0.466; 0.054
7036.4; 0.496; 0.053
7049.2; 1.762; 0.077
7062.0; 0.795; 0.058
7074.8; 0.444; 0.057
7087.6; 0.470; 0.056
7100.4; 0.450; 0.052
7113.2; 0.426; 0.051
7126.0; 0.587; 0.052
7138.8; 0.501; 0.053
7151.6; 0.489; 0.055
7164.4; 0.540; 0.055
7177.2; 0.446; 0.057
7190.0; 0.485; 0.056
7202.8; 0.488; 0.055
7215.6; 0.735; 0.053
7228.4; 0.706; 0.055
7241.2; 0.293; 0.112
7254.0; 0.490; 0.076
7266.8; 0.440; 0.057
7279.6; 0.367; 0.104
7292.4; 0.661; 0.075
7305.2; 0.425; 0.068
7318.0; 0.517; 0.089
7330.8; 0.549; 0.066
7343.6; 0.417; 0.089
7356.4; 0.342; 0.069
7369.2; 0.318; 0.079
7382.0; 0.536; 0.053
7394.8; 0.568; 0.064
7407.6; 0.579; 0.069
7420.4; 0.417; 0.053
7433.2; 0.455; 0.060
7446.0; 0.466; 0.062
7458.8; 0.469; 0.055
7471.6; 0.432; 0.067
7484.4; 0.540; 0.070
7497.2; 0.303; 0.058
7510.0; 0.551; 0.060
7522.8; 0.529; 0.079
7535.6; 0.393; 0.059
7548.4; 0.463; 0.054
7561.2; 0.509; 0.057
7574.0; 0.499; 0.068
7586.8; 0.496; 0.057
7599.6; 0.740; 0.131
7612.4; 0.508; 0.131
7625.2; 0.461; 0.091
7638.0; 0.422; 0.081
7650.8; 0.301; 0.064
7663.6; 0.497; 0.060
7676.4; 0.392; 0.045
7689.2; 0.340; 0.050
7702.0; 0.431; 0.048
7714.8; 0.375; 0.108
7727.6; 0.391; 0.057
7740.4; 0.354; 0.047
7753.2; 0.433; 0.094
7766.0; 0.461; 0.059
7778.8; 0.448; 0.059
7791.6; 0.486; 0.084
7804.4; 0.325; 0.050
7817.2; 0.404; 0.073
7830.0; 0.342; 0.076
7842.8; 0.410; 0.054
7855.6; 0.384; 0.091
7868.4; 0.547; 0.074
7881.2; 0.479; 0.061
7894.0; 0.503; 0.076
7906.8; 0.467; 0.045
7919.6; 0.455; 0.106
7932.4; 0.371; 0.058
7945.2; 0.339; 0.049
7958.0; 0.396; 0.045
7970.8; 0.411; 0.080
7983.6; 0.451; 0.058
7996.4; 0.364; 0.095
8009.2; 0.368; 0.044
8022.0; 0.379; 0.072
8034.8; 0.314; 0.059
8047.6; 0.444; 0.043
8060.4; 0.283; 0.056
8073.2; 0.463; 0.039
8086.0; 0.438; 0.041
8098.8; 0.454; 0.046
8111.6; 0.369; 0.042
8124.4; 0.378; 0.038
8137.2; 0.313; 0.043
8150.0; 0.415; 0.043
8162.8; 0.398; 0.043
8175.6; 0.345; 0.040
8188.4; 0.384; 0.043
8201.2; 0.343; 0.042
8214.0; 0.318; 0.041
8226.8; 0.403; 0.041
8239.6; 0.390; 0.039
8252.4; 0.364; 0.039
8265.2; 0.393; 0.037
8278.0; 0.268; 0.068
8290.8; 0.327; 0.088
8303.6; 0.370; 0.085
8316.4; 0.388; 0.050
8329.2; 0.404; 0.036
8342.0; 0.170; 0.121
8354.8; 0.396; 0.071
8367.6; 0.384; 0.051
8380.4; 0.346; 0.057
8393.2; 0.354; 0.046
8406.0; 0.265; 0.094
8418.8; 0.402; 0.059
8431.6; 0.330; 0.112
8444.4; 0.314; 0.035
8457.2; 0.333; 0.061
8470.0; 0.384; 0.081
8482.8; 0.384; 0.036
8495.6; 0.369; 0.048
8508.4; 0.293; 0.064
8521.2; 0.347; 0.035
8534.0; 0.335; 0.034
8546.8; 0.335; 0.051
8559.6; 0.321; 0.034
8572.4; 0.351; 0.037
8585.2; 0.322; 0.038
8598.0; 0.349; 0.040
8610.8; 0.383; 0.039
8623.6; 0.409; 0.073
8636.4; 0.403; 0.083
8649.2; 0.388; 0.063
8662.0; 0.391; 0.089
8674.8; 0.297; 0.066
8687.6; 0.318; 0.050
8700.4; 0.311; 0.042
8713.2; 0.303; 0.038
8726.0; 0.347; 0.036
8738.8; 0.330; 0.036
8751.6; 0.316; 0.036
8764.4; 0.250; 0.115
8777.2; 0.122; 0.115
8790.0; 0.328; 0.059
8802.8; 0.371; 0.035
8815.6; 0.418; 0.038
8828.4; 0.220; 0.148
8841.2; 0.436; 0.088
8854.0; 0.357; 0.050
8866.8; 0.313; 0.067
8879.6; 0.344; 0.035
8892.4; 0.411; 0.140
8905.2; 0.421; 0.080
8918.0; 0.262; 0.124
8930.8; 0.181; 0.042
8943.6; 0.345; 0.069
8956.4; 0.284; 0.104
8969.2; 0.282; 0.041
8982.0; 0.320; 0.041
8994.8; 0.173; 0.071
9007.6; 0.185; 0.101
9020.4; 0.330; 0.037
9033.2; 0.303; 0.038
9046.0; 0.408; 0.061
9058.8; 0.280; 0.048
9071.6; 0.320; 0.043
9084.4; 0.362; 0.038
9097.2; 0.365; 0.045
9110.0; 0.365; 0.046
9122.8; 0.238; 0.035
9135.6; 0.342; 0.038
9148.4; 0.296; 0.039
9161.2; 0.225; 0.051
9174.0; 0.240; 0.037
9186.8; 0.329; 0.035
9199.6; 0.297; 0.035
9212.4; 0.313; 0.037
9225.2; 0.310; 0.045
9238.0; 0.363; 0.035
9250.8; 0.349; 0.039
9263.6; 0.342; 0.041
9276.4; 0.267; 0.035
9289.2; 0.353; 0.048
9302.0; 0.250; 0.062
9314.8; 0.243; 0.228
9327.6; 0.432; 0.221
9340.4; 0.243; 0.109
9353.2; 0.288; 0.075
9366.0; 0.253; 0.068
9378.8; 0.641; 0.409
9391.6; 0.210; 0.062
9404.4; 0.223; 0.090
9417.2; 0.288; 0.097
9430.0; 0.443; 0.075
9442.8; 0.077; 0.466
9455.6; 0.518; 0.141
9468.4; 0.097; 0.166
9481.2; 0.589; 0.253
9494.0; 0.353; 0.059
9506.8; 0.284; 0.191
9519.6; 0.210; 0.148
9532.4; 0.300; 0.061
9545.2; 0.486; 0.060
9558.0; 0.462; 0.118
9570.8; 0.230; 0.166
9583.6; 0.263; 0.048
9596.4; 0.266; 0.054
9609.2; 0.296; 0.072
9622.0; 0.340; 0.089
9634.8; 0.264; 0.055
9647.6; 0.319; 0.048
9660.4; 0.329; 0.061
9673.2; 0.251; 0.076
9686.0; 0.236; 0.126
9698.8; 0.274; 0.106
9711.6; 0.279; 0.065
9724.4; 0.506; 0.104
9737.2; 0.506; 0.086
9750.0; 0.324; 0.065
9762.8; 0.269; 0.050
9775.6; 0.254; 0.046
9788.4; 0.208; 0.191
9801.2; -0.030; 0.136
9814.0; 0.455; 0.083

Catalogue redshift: 0.07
